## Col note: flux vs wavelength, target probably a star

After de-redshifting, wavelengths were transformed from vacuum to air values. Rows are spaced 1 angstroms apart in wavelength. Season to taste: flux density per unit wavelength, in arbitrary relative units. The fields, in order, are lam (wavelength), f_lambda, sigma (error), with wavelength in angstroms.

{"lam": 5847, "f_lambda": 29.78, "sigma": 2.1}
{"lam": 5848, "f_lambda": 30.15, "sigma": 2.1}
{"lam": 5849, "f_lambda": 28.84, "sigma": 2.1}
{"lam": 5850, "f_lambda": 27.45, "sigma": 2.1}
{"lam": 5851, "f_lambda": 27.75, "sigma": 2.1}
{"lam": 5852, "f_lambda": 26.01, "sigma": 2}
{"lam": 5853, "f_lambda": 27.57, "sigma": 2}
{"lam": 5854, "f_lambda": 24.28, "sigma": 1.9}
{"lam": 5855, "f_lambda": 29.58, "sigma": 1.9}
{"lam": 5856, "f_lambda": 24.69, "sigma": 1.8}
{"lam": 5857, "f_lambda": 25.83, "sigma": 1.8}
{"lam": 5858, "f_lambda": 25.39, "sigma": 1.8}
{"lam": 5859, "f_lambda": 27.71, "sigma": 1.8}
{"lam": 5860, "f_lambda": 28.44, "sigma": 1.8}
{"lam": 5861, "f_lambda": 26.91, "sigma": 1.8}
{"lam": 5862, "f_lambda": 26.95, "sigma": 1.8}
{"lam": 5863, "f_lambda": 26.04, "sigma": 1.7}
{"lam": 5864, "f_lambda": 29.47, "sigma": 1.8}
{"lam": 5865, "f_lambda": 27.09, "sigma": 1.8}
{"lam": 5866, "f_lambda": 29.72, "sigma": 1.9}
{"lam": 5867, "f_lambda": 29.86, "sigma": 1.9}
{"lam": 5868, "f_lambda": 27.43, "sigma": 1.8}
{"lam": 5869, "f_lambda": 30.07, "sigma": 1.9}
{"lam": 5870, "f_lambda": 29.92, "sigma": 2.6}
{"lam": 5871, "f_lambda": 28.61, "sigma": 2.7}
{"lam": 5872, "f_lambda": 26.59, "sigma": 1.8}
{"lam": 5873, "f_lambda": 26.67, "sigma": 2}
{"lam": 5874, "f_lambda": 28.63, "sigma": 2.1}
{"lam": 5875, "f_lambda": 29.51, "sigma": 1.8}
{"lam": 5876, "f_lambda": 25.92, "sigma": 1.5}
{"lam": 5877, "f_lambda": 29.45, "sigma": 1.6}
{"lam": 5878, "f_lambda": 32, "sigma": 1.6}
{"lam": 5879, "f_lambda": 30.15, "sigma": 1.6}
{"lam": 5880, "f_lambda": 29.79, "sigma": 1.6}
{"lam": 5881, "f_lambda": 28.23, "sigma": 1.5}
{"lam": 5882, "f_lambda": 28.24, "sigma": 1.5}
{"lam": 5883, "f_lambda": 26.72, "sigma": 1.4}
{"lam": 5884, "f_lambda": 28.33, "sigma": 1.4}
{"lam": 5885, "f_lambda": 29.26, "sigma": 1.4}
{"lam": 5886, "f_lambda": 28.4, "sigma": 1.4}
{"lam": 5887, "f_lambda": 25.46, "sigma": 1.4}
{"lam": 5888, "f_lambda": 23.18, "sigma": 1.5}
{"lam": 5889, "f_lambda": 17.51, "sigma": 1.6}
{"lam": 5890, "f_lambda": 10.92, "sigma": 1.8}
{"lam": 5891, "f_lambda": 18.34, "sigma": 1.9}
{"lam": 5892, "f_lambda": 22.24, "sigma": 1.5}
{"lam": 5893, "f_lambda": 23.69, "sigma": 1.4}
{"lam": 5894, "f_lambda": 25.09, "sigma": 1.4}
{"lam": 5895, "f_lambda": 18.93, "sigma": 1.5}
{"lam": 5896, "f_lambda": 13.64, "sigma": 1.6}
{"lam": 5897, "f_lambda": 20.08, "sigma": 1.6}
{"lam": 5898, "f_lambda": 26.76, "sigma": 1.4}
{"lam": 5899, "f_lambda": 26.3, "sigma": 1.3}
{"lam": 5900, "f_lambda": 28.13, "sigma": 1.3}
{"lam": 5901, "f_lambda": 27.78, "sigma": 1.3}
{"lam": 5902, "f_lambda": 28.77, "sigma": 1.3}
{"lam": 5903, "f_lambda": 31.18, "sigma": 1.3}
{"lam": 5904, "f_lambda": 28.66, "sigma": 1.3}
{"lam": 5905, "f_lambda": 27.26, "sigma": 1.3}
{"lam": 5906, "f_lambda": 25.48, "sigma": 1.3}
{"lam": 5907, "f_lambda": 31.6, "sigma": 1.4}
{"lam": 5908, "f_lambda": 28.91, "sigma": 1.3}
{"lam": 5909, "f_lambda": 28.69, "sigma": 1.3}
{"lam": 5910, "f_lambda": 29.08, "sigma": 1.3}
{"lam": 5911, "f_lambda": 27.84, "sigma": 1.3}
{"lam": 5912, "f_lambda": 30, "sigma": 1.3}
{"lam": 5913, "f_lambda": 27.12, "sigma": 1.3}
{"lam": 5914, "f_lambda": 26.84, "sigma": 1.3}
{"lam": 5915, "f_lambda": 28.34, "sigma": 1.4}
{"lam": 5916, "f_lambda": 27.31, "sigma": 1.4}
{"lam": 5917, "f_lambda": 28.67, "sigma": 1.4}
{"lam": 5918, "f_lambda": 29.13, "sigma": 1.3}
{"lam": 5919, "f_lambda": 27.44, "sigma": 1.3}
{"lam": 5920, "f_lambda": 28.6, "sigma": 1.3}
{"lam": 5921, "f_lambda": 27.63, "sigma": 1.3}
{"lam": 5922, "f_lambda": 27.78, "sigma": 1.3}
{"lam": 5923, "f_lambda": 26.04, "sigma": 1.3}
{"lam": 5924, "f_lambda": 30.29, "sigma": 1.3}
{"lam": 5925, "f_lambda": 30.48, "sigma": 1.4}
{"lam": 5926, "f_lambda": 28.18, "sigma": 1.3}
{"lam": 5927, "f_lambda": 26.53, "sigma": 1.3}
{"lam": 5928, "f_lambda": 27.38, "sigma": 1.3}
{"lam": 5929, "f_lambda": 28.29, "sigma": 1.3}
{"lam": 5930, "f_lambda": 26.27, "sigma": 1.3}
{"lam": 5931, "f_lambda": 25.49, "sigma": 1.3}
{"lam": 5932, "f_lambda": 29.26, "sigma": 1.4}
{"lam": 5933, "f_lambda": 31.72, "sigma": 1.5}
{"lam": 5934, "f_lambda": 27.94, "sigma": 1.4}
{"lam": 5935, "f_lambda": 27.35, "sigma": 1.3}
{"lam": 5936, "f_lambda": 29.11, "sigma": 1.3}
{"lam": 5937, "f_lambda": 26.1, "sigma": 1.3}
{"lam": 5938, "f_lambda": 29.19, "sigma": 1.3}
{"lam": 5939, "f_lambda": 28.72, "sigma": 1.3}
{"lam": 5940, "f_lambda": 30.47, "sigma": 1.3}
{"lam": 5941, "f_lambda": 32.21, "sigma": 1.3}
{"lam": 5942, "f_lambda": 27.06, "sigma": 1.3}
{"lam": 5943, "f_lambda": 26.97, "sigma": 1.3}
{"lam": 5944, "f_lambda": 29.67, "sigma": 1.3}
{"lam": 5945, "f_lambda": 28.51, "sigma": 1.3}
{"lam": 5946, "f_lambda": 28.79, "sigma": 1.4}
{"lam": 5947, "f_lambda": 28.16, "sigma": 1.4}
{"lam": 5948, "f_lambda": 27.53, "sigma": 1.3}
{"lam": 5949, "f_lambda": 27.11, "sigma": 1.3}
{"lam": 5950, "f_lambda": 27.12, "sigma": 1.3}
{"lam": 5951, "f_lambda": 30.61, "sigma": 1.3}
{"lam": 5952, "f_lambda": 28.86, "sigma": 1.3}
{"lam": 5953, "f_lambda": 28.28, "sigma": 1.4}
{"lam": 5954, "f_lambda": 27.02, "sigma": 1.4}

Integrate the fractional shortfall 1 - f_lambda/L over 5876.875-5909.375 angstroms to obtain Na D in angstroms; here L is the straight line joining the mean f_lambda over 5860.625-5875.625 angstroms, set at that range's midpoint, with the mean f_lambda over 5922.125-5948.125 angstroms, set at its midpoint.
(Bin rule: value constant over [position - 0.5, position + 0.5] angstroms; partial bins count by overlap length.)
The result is 2.99 angstroms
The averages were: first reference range 28.2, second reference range 28.4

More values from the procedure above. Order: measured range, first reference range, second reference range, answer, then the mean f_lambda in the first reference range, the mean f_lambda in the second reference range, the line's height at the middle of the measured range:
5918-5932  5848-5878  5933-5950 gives 0.3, 27.8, 28.5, 28.3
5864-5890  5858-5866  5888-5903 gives -2.4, 27.5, 22.4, 25.2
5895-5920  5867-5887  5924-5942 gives 1.2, 28.6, 28.5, 28.5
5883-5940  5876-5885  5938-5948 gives 4.5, 28.9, 28.9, 28.9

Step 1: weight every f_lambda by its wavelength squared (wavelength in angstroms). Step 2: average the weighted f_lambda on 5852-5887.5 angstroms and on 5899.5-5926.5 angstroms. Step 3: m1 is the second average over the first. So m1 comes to 1.0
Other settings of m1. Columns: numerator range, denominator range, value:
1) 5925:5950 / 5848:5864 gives 1.07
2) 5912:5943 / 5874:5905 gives 1.12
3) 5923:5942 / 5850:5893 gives 1.09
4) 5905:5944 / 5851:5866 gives 1.07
